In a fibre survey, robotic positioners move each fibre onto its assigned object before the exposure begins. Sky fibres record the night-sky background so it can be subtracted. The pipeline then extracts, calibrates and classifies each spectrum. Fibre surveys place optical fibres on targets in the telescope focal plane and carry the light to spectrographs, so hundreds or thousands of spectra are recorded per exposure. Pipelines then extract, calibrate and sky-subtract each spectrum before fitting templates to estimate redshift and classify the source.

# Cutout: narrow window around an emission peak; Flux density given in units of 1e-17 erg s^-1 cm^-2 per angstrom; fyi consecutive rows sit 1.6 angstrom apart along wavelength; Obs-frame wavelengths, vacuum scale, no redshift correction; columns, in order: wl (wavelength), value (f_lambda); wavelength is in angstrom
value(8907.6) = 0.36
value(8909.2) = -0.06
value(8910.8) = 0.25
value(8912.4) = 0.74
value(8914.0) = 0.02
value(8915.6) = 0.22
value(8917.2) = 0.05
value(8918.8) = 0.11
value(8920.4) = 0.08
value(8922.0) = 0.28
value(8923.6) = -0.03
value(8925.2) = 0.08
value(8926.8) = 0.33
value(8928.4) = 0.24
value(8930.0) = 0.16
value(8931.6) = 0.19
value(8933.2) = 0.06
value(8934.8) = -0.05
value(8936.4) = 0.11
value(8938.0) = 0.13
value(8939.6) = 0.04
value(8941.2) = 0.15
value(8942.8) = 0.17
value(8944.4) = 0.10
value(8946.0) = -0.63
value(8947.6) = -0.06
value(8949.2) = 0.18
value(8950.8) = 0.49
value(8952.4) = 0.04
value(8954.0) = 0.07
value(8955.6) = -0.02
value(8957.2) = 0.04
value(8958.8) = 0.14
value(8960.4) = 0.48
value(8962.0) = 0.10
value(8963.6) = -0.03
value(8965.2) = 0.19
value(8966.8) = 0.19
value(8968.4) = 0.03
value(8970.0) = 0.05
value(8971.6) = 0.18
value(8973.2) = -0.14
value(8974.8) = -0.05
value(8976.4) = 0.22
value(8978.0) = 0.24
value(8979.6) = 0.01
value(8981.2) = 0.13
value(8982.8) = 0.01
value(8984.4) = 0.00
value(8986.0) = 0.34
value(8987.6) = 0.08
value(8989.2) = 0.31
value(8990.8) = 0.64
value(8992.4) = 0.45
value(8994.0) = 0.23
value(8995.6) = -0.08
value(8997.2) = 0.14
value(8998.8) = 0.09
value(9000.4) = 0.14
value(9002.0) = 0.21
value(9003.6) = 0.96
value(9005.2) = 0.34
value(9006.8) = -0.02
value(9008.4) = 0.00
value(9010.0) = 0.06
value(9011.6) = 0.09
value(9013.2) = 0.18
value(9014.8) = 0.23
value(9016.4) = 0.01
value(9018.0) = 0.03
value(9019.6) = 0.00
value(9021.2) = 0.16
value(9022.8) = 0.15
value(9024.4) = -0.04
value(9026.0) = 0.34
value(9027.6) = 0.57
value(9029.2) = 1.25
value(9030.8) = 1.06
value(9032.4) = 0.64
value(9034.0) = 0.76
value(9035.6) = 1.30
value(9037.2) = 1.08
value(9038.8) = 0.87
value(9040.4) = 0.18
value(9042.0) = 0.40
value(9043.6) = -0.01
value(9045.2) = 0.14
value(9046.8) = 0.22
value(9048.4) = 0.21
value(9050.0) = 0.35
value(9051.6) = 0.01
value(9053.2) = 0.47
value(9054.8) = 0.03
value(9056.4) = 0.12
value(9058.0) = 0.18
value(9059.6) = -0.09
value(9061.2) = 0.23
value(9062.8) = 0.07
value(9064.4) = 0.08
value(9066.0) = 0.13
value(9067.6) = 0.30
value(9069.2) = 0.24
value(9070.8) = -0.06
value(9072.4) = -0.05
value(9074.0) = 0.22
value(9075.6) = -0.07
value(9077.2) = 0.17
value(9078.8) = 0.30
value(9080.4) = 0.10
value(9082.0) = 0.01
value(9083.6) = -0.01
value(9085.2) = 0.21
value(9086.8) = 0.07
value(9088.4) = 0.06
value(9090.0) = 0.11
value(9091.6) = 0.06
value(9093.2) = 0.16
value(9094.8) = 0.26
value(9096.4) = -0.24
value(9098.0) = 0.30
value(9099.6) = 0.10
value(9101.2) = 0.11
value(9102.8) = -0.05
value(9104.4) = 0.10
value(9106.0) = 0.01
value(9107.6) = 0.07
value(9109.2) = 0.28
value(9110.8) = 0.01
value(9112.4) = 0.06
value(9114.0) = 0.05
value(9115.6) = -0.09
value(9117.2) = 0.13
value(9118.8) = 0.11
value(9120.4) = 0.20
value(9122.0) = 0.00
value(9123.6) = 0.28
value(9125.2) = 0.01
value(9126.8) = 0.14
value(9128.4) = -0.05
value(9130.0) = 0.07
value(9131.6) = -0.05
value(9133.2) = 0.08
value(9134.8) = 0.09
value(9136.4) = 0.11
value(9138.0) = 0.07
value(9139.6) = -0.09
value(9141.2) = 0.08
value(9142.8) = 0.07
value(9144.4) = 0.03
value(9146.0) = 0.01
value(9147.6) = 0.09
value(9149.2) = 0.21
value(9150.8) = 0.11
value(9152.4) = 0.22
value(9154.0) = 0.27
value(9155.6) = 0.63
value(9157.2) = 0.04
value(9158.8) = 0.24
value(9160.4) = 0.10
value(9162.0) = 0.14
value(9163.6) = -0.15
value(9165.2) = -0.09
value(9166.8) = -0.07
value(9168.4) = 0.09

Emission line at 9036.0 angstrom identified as [O II]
